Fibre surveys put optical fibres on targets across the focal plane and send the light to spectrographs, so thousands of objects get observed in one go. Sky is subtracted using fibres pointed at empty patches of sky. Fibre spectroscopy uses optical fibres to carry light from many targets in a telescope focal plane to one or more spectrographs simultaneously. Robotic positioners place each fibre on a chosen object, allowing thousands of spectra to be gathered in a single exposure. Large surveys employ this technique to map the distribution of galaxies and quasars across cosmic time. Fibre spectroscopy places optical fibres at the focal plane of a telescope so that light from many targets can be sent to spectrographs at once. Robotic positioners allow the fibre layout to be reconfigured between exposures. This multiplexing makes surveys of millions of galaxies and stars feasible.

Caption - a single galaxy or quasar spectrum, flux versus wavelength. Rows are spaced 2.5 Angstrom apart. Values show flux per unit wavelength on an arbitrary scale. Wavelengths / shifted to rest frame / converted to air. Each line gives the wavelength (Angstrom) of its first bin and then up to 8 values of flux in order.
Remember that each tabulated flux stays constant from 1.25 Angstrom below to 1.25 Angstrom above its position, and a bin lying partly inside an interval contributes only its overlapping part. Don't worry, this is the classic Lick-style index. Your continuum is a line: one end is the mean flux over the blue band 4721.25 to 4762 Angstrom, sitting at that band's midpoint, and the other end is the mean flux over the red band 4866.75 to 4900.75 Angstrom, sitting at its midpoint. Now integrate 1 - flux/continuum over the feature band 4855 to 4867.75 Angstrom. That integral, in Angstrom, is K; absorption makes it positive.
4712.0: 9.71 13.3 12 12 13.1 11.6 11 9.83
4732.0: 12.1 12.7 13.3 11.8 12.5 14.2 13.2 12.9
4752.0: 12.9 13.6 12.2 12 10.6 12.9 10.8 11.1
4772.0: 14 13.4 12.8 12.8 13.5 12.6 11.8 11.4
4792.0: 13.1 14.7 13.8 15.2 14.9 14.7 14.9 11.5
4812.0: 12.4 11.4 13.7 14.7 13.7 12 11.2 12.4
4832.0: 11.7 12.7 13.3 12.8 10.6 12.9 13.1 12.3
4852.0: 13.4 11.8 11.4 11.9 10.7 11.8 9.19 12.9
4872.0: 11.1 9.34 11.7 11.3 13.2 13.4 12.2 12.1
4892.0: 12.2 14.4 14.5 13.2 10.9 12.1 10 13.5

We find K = 1.2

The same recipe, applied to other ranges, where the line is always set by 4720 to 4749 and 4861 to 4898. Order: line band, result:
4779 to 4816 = -3.3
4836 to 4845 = -0.2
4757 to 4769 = 0.6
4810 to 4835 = -0.9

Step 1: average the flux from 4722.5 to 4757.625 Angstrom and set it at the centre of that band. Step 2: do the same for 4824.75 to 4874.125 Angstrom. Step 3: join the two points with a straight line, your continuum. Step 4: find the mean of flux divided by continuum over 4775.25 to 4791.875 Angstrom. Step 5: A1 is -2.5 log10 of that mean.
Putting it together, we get -0.028 mag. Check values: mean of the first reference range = 12.4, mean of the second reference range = 11.9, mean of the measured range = 12.6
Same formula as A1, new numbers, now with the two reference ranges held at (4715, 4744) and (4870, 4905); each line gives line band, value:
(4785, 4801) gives -0.10 mag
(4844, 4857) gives -0.03 mag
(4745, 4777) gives -0.04 mag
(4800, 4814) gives -0.12 mag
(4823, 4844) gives 0.01 mag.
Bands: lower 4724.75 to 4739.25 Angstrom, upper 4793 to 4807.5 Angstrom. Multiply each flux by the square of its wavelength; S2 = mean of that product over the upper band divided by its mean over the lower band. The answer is 1.28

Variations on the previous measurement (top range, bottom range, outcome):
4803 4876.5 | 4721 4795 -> 1.02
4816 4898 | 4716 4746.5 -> 1.06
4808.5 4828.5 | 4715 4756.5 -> 1.05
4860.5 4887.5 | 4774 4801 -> 0.90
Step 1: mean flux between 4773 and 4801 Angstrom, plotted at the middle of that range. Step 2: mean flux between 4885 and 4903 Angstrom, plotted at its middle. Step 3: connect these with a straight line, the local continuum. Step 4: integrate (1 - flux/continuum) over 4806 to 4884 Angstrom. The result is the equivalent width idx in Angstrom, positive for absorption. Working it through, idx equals 5.1 Angstrom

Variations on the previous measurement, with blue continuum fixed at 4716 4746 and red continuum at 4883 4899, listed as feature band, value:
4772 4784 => -0.69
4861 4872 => 1.56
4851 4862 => 0.85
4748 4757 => -0.50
